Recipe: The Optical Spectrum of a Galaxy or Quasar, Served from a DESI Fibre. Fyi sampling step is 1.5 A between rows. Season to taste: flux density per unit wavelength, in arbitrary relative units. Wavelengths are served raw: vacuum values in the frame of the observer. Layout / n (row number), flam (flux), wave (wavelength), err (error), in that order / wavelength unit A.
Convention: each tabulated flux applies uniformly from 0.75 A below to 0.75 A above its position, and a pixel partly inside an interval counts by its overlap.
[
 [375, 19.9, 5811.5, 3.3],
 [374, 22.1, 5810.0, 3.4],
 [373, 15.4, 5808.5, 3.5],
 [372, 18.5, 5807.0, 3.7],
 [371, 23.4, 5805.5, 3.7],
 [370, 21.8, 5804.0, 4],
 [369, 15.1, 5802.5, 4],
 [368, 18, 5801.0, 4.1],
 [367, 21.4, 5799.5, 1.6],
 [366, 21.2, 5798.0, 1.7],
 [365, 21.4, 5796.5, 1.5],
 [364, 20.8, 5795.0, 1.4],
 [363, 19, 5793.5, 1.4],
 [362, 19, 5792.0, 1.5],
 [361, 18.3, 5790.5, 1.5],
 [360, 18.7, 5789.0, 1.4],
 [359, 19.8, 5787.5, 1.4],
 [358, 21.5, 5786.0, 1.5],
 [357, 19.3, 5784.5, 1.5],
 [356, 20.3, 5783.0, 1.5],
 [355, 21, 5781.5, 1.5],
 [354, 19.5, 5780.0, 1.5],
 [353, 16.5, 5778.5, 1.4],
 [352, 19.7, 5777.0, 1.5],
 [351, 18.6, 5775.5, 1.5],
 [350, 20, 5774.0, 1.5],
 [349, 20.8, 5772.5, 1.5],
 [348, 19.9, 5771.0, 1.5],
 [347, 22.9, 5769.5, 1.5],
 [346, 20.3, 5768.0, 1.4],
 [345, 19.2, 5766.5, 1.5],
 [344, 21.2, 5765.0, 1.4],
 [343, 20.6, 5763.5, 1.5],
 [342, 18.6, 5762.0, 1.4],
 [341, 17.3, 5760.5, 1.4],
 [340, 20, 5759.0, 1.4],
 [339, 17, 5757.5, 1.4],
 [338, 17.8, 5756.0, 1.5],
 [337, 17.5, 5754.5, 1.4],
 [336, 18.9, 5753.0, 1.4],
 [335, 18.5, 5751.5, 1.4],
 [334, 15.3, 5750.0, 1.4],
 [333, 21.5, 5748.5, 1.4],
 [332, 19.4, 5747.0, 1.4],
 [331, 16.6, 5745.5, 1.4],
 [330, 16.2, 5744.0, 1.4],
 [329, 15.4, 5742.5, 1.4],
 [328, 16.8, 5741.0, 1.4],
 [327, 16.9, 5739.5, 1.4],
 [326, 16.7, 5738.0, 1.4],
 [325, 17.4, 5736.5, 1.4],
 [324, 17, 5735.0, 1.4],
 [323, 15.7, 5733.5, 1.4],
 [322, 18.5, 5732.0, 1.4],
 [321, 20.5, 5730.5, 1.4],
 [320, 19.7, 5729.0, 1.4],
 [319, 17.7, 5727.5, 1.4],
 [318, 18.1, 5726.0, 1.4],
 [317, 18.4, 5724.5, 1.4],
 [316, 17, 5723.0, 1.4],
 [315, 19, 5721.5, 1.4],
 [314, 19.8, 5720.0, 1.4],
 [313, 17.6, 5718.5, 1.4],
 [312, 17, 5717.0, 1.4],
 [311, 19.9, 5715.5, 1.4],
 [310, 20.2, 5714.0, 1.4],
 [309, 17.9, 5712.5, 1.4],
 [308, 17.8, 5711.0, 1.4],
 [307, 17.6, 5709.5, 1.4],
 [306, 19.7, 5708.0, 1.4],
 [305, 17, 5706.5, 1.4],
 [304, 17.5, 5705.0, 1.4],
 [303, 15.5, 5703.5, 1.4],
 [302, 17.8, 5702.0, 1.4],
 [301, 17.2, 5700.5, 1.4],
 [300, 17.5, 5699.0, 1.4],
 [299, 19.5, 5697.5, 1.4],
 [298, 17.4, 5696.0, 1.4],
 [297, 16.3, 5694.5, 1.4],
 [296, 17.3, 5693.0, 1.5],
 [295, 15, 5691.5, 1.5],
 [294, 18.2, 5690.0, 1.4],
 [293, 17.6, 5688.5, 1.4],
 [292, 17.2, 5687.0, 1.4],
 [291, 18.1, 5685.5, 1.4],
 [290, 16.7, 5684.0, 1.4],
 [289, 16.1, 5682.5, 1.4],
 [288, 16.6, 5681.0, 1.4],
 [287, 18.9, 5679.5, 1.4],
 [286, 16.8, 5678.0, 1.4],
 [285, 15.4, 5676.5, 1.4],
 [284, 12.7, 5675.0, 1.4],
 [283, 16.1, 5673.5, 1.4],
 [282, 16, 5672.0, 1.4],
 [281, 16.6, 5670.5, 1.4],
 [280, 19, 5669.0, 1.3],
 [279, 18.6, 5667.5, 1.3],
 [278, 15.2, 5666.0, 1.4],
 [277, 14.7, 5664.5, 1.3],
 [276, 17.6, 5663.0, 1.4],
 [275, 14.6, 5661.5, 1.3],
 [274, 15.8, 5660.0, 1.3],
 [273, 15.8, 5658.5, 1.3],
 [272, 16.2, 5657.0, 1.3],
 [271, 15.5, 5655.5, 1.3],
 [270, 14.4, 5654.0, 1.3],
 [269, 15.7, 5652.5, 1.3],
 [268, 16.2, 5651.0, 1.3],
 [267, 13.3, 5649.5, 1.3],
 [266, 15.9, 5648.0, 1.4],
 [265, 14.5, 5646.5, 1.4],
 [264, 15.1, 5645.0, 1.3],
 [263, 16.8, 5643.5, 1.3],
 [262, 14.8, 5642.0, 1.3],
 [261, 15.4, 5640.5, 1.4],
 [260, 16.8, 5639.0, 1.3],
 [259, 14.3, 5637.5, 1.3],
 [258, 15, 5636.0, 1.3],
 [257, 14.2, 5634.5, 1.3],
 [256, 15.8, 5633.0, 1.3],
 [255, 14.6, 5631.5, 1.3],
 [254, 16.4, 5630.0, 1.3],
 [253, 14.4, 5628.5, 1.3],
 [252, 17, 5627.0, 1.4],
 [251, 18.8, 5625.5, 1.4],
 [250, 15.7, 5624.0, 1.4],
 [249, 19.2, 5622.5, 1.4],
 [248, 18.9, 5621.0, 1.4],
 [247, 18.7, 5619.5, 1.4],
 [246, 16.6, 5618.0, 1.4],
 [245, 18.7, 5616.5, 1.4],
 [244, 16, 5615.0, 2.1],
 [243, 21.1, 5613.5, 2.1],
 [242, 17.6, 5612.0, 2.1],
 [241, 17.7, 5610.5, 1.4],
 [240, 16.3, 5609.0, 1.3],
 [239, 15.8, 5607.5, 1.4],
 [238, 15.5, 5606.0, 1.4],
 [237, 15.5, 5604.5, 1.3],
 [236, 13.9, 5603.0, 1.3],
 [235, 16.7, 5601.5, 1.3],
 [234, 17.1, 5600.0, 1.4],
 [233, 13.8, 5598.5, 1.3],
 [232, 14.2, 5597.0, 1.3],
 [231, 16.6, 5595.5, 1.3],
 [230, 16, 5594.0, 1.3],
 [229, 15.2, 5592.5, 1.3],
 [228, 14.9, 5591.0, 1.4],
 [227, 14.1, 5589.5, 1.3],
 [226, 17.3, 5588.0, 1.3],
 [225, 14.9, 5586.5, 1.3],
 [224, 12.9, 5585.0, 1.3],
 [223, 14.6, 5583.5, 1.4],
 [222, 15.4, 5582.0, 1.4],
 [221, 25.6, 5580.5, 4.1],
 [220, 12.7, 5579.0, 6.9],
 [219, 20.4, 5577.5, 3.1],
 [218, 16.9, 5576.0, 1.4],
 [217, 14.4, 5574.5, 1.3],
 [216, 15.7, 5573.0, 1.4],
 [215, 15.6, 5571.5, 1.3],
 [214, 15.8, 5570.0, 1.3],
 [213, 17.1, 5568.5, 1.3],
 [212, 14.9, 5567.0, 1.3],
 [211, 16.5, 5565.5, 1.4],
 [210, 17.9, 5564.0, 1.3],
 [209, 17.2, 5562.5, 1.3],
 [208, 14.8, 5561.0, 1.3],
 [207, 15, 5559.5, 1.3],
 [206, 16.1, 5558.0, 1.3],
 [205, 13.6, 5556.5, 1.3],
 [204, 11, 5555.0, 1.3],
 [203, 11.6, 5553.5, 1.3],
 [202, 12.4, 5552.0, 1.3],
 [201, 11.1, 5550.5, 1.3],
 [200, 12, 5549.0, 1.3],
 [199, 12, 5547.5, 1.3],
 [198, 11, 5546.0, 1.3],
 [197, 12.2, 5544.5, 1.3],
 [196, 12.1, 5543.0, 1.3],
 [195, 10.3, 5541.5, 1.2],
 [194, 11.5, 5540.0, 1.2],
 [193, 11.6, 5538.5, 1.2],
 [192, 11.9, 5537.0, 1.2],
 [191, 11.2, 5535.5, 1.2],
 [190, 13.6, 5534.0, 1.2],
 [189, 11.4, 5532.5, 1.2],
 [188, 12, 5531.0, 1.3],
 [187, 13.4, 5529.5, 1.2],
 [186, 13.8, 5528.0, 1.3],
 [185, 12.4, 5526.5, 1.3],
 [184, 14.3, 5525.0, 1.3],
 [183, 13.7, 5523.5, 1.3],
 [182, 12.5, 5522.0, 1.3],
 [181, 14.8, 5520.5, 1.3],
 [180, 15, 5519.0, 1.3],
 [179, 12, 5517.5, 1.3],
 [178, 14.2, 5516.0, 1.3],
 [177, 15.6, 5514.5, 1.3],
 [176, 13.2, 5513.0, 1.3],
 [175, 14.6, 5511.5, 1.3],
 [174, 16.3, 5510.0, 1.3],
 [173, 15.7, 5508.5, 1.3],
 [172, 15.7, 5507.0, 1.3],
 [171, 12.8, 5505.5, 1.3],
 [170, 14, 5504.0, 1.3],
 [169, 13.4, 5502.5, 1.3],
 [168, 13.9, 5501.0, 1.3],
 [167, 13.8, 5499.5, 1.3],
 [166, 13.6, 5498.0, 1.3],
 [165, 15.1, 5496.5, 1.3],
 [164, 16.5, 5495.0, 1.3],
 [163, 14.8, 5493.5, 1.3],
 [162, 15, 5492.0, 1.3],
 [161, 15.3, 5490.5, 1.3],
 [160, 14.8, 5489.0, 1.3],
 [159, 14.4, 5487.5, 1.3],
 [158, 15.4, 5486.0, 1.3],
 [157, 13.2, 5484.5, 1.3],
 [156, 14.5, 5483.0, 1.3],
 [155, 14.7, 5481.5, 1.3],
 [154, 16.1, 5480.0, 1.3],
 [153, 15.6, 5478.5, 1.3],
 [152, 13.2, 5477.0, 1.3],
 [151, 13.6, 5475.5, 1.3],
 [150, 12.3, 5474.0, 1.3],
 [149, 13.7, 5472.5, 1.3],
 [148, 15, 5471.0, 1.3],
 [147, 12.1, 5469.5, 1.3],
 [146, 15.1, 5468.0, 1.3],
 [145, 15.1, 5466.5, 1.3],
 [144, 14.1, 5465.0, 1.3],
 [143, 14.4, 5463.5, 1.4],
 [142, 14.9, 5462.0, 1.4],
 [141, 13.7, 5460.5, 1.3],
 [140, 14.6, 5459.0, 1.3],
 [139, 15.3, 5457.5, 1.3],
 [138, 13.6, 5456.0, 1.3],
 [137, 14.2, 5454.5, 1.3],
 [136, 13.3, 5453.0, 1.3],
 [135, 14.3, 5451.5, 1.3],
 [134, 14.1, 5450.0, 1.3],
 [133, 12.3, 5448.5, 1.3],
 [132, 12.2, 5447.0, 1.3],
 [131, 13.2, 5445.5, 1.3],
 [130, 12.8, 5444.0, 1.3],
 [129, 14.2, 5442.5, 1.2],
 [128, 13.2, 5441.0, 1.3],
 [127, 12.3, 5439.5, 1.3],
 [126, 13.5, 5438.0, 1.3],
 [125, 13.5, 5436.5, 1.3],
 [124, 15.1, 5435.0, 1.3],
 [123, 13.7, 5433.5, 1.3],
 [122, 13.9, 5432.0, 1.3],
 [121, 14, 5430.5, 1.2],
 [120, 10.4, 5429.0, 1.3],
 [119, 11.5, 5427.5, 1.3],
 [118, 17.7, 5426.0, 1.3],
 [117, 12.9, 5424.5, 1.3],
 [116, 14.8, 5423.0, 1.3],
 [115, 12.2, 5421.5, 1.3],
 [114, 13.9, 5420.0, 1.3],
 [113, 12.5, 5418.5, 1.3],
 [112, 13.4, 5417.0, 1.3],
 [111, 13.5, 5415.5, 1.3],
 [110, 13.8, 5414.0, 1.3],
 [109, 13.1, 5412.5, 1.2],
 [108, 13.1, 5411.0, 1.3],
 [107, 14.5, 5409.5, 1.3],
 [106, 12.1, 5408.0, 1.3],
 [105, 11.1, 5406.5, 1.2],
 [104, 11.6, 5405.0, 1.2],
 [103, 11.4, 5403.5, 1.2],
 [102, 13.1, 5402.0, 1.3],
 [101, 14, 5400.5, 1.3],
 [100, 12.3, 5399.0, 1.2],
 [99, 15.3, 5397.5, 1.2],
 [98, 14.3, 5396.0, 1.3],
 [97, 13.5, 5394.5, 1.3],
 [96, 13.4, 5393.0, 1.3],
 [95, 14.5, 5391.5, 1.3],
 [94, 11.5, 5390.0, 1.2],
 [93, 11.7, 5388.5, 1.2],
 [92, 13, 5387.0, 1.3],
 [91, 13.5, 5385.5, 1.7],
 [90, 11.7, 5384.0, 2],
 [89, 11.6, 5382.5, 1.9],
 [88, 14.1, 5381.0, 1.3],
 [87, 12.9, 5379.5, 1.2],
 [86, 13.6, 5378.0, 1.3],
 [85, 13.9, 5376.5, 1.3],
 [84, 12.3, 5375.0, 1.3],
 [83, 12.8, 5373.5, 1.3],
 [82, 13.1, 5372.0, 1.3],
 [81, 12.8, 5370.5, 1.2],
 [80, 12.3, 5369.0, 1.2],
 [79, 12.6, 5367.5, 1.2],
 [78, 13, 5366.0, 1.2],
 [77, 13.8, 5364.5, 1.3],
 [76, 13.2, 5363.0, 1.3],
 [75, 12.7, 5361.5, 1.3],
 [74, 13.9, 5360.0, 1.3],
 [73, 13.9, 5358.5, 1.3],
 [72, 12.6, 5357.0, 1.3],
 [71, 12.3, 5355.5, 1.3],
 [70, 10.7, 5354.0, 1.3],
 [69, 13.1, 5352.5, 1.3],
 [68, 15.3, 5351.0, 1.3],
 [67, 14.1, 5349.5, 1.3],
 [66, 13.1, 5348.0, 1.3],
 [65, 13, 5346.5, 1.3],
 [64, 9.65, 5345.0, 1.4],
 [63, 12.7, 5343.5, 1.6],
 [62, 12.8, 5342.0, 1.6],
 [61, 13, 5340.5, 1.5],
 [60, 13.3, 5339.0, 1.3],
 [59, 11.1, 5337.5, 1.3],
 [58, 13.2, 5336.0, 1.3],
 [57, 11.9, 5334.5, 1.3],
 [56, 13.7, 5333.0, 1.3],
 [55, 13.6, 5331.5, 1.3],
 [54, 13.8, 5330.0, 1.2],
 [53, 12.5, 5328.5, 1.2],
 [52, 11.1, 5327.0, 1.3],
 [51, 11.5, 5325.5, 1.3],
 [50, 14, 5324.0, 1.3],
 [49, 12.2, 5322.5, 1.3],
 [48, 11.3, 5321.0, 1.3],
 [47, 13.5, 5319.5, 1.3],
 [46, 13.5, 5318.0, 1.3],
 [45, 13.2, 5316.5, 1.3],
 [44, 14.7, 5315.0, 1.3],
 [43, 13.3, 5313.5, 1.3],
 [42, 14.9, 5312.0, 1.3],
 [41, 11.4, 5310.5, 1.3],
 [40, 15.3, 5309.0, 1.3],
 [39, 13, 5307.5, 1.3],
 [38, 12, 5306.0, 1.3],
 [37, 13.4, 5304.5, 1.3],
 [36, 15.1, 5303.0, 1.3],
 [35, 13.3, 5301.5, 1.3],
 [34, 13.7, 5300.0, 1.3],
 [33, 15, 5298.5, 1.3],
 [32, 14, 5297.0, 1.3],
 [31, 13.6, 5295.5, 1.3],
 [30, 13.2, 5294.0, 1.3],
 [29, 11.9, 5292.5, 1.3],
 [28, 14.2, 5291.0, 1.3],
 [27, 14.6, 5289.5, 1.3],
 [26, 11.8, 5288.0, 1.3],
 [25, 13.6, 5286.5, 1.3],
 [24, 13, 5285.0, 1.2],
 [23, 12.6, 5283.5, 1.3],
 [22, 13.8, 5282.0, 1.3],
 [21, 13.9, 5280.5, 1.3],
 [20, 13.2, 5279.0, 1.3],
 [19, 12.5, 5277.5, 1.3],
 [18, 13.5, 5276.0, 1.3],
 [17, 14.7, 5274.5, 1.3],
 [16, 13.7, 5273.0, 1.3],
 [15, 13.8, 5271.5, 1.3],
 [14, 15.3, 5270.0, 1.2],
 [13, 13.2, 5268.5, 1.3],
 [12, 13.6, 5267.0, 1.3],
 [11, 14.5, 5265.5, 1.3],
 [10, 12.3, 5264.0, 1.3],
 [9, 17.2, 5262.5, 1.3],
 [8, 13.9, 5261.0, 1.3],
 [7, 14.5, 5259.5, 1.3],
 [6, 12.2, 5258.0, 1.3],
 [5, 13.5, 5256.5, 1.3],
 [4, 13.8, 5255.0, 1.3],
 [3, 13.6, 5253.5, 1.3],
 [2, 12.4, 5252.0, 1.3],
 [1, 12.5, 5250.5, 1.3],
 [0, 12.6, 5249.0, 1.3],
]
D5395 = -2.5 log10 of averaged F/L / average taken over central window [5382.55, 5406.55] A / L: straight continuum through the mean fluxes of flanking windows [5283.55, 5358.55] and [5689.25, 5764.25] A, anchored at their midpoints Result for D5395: 0.09 mag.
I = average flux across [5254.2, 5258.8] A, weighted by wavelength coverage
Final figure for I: 13.2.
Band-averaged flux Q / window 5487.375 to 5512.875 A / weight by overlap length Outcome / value 14.7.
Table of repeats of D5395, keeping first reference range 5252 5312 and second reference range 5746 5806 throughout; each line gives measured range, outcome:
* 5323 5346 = 0.14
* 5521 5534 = 0.26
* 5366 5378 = 0.14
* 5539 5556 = 0.40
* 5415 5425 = 0.15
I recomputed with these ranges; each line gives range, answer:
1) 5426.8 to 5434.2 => 12.7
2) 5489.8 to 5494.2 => 15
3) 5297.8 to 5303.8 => 14.3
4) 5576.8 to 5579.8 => 16.6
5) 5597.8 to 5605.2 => 15.4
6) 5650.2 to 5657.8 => 15.6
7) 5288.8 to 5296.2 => 13.5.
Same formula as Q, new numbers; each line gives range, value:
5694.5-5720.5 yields 18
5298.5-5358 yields 13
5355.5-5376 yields 13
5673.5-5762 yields 17.6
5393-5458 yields 13.4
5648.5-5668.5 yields 15.7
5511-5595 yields 14.2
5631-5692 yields 16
